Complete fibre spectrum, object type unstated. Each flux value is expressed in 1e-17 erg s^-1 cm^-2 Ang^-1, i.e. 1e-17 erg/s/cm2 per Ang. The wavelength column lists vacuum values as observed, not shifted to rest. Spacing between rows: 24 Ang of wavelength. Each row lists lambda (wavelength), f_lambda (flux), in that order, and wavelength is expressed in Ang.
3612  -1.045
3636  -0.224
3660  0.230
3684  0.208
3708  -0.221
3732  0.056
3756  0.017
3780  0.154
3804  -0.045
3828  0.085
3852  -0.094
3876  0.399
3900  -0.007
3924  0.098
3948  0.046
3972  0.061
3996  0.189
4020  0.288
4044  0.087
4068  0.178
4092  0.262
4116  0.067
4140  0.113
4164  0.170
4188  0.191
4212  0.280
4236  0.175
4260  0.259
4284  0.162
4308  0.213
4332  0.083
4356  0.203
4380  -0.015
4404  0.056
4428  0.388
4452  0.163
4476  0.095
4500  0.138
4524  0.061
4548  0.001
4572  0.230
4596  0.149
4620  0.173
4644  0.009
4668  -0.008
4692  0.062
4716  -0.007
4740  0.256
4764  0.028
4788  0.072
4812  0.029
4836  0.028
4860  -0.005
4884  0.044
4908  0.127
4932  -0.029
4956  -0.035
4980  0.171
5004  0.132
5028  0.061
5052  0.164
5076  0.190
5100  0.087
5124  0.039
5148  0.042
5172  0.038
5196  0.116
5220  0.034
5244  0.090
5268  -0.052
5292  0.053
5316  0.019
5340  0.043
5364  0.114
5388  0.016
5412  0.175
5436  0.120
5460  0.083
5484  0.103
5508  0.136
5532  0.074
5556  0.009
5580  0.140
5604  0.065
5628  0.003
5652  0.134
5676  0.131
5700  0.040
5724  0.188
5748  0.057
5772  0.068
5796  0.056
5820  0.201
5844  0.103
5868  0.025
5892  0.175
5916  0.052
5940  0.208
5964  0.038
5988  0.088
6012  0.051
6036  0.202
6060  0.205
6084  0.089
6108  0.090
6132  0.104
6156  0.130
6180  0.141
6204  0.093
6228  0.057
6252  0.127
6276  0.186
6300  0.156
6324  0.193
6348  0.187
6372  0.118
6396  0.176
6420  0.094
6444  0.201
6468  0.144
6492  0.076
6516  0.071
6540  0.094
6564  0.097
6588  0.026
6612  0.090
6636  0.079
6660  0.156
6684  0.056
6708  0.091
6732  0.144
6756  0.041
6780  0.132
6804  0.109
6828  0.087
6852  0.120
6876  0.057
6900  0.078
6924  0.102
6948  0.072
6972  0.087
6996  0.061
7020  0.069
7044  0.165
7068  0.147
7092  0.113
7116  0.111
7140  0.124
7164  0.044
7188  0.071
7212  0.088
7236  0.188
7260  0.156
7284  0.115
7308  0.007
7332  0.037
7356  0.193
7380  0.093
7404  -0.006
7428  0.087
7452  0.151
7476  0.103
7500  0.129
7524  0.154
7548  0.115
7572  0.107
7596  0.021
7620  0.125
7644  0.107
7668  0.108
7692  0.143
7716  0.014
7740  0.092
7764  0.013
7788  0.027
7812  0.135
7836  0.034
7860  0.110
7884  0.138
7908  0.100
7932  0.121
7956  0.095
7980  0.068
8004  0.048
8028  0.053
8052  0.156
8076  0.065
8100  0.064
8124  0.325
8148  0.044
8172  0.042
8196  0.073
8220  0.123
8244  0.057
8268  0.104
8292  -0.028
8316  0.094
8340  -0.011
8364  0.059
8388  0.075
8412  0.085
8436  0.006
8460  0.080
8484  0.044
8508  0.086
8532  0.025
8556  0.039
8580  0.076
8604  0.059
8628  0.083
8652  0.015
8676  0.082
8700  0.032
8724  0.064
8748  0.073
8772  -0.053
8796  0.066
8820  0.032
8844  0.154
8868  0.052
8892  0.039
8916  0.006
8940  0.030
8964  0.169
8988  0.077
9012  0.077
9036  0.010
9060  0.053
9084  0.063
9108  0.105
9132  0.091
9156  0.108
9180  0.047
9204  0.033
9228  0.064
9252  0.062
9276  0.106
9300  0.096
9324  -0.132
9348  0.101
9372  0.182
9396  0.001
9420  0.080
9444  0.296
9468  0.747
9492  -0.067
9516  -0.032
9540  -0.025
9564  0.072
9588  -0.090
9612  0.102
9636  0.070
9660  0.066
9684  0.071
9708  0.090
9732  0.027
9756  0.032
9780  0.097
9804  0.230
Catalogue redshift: 0.62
